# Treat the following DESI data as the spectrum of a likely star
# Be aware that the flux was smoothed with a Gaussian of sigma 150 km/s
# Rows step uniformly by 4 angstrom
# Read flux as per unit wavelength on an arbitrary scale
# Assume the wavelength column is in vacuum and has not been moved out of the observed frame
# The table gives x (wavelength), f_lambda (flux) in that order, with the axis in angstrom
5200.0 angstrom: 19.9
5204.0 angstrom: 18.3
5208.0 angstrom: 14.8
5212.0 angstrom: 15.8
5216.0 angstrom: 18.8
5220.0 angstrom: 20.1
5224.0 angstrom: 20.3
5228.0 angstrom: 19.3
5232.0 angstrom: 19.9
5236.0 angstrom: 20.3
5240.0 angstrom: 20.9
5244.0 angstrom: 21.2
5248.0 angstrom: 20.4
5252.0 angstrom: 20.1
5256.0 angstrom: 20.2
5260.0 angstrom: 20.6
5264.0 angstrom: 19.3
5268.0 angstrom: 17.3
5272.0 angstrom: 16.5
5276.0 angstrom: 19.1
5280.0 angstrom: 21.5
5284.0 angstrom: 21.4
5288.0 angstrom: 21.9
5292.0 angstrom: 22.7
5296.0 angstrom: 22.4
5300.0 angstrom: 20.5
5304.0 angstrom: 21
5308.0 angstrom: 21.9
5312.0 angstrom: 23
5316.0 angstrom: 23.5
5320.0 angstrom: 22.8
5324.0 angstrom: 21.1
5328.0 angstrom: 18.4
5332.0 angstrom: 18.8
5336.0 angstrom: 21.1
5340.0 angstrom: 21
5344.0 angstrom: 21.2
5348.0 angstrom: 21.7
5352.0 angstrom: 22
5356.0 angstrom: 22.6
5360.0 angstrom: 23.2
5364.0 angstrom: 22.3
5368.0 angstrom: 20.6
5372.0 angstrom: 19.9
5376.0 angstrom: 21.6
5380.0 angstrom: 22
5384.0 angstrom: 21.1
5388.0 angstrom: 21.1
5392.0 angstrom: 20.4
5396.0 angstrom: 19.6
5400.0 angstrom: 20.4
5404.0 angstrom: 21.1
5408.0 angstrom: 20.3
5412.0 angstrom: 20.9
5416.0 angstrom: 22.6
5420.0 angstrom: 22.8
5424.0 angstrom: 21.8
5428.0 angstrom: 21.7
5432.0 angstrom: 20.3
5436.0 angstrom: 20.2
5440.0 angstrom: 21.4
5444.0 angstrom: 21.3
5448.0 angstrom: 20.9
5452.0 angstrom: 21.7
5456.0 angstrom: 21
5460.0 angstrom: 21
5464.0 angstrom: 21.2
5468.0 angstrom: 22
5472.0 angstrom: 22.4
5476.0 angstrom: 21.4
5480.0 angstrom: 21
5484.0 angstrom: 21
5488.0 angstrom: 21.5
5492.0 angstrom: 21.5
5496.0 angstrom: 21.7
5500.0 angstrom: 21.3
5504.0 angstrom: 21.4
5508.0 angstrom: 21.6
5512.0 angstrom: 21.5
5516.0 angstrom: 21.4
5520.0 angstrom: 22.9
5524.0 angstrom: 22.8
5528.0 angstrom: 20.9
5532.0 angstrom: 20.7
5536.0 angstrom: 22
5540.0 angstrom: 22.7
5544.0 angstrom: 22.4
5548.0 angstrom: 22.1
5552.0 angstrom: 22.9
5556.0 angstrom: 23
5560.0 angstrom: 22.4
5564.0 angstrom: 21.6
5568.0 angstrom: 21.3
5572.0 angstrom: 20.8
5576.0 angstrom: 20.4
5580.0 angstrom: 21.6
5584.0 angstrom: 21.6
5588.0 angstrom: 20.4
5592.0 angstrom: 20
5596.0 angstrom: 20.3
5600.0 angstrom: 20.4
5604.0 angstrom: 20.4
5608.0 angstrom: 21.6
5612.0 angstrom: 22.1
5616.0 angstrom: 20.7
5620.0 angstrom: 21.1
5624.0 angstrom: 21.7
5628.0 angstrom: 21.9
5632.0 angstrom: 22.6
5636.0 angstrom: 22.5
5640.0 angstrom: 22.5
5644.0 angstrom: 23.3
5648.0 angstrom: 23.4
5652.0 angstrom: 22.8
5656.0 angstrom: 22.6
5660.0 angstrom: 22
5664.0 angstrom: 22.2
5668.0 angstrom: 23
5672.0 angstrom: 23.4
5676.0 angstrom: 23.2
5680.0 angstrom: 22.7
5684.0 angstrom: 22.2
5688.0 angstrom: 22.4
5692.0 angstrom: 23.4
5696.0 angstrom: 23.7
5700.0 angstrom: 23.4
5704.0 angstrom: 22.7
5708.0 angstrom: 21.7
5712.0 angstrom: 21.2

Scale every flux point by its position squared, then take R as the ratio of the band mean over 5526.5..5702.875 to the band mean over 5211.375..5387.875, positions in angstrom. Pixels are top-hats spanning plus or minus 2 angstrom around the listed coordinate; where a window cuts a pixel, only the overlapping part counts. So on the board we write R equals 1.19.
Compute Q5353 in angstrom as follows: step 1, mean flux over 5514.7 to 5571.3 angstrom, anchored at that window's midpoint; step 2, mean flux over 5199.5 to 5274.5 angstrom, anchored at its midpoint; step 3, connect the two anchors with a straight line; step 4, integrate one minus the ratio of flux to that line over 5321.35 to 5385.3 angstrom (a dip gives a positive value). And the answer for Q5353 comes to -2.9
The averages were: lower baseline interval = 19.1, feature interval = 21.2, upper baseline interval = 22.1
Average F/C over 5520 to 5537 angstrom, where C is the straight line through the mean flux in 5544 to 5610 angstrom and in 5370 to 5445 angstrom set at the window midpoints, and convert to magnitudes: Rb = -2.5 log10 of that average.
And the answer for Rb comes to -0.02 mag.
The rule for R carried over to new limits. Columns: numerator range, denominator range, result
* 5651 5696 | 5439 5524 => 1.13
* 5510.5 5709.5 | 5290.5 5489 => 1.12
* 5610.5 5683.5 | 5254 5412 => 1.20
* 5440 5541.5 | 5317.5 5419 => 1.07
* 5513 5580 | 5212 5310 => 1.20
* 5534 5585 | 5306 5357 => 1.11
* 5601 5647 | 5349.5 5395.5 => 1.12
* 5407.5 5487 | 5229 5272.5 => 1.16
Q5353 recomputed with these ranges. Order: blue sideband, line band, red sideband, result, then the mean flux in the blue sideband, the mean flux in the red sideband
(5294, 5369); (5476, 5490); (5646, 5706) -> 0.6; 21.5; 22.9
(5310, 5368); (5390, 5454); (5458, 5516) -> 1.3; 21.6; 21.5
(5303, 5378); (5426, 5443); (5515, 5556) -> 0.7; 21.5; 22.1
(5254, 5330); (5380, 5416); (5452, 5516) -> 0.6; 20.8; 21.4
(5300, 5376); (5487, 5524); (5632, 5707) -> 0.7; 21.4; 22.8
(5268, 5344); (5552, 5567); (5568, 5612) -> -1.1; 20.9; 20.8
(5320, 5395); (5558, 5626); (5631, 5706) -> 4.1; 21.1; 22.8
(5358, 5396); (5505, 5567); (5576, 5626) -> -2.9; 21.3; 21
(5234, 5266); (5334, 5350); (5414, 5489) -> -0.3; 20.4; 21.4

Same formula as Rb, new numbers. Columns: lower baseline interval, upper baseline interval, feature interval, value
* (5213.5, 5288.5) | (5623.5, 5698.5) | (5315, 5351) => -0.03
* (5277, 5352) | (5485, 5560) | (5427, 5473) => 0.03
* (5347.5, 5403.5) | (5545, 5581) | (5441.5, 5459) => 0.01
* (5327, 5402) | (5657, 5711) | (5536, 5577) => 0.00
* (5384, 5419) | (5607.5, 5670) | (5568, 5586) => 0.04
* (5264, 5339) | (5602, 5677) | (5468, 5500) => 0.00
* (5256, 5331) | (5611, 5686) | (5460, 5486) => 0.01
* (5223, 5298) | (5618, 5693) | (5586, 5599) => 0.10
